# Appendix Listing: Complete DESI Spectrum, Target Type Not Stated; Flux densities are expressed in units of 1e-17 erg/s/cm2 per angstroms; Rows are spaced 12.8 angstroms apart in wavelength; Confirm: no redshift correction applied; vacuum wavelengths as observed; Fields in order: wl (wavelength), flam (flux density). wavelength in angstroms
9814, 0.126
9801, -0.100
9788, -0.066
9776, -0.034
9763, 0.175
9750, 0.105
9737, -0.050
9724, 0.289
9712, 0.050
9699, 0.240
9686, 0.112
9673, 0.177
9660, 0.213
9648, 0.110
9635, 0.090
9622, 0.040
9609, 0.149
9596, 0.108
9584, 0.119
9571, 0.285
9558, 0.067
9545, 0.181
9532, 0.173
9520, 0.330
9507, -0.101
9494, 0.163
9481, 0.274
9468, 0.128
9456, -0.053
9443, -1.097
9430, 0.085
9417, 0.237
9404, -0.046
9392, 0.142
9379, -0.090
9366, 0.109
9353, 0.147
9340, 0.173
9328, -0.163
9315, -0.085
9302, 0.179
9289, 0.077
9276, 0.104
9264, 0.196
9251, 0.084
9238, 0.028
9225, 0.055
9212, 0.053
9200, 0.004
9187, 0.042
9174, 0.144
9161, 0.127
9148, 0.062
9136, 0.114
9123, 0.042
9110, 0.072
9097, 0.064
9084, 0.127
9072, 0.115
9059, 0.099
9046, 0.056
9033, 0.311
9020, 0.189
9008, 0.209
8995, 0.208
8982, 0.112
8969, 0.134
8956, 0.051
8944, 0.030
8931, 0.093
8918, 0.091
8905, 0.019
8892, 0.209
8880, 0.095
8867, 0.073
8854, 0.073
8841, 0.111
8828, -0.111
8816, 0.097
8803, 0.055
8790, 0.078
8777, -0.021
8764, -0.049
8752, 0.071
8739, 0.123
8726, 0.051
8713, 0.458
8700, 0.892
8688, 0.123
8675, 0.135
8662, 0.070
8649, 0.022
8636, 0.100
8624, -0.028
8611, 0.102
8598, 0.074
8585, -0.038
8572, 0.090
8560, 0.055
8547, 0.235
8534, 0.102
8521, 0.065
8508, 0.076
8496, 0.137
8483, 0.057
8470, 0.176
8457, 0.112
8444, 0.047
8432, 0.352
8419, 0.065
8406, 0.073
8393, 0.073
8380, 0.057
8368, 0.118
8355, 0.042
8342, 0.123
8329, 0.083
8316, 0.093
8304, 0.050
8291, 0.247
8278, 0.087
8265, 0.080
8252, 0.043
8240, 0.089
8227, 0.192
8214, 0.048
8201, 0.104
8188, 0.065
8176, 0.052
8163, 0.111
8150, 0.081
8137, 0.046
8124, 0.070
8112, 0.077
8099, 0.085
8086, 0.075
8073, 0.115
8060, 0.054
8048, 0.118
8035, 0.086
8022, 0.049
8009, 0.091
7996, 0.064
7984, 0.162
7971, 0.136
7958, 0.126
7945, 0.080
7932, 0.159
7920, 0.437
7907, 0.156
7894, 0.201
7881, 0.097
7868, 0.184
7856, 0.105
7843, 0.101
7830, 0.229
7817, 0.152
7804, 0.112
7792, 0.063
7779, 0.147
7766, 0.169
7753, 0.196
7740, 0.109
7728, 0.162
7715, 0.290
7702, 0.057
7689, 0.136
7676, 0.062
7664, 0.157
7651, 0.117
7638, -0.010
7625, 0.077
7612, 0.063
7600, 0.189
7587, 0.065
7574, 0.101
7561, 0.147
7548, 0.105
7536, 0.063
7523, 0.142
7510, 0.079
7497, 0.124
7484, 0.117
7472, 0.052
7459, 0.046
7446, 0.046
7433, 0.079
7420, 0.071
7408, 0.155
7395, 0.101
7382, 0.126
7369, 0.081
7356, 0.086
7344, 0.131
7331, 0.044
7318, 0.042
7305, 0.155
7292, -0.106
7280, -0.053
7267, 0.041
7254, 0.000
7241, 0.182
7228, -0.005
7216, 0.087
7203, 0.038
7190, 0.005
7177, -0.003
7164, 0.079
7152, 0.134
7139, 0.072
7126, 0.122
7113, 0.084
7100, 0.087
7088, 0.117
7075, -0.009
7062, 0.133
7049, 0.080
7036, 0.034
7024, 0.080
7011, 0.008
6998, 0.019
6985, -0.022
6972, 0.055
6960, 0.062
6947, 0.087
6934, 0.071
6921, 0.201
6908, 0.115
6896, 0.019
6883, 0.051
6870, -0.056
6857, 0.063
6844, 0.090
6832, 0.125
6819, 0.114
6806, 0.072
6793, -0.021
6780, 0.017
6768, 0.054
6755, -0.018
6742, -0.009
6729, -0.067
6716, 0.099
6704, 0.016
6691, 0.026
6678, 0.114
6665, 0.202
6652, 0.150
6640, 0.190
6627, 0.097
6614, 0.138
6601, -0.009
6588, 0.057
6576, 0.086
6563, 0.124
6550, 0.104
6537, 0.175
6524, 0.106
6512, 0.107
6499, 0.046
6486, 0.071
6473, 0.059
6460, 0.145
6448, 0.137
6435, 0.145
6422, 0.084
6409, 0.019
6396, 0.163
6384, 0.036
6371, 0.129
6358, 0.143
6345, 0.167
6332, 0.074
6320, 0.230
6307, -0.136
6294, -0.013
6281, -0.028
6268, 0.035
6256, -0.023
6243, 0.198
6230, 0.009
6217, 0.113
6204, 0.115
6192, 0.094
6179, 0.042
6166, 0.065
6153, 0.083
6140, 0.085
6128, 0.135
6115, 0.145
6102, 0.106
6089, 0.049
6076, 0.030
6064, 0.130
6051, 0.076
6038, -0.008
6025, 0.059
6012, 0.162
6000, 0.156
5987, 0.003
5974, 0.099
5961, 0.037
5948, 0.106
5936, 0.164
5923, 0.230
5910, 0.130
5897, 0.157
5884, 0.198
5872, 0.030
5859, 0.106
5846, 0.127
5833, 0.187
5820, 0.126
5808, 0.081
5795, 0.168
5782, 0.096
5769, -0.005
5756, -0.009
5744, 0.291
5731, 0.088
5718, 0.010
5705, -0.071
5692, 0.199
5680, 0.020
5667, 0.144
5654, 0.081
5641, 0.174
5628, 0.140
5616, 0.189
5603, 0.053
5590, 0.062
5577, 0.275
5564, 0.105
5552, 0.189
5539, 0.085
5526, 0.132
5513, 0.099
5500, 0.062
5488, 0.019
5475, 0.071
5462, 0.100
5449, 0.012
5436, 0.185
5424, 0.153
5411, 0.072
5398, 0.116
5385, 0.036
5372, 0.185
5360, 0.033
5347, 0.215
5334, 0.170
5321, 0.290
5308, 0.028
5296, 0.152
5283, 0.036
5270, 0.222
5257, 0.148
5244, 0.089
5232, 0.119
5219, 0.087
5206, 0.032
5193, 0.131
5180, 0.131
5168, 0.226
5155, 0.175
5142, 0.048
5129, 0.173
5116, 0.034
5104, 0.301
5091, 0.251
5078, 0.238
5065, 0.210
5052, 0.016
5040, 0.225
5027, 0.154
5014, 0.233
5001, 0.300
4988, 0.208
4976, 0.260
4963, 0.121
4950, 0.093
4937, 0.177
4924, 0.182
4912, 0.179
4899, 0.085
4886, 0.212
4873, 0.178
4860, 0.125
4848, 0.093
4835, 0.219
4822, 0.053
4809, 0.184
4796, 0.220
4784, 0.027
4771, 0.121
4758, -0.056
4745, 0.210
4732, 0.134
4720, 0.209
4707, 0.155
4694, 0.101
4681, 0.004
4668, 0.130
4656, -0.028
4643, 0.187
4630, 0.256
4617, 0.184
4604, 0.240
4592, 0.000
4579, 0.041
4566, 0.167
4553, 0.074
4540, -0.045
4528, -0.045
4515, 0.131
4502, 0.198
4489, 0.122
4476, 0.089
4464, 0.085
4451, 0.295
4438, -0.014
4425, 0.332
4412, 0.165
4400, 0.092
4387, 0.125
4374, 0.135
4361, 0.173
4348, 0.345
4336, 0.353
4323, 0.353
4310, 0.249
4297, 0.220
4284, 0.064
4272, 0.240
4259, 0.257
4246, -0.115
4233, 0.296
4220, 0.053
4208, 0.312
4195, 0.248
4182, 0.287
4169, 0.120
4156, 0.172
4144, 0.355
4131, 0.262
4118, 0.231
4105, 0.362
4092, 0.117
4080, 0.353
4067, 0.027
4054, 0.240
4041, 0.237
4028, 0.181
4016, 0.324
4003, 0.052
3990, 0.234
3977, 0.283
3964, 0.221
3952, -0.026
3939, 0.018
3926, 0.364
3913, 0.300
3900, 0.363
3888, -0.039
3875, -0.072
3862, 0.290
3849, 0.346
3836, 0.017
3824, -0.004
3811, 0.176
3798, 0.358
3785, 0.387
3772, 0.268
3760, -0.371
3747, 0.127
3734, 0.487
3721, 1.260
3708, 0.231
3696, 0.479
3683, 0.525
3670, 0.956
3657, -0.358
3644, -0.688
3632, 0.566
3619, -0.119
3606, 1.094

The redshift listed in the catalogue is 1.33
